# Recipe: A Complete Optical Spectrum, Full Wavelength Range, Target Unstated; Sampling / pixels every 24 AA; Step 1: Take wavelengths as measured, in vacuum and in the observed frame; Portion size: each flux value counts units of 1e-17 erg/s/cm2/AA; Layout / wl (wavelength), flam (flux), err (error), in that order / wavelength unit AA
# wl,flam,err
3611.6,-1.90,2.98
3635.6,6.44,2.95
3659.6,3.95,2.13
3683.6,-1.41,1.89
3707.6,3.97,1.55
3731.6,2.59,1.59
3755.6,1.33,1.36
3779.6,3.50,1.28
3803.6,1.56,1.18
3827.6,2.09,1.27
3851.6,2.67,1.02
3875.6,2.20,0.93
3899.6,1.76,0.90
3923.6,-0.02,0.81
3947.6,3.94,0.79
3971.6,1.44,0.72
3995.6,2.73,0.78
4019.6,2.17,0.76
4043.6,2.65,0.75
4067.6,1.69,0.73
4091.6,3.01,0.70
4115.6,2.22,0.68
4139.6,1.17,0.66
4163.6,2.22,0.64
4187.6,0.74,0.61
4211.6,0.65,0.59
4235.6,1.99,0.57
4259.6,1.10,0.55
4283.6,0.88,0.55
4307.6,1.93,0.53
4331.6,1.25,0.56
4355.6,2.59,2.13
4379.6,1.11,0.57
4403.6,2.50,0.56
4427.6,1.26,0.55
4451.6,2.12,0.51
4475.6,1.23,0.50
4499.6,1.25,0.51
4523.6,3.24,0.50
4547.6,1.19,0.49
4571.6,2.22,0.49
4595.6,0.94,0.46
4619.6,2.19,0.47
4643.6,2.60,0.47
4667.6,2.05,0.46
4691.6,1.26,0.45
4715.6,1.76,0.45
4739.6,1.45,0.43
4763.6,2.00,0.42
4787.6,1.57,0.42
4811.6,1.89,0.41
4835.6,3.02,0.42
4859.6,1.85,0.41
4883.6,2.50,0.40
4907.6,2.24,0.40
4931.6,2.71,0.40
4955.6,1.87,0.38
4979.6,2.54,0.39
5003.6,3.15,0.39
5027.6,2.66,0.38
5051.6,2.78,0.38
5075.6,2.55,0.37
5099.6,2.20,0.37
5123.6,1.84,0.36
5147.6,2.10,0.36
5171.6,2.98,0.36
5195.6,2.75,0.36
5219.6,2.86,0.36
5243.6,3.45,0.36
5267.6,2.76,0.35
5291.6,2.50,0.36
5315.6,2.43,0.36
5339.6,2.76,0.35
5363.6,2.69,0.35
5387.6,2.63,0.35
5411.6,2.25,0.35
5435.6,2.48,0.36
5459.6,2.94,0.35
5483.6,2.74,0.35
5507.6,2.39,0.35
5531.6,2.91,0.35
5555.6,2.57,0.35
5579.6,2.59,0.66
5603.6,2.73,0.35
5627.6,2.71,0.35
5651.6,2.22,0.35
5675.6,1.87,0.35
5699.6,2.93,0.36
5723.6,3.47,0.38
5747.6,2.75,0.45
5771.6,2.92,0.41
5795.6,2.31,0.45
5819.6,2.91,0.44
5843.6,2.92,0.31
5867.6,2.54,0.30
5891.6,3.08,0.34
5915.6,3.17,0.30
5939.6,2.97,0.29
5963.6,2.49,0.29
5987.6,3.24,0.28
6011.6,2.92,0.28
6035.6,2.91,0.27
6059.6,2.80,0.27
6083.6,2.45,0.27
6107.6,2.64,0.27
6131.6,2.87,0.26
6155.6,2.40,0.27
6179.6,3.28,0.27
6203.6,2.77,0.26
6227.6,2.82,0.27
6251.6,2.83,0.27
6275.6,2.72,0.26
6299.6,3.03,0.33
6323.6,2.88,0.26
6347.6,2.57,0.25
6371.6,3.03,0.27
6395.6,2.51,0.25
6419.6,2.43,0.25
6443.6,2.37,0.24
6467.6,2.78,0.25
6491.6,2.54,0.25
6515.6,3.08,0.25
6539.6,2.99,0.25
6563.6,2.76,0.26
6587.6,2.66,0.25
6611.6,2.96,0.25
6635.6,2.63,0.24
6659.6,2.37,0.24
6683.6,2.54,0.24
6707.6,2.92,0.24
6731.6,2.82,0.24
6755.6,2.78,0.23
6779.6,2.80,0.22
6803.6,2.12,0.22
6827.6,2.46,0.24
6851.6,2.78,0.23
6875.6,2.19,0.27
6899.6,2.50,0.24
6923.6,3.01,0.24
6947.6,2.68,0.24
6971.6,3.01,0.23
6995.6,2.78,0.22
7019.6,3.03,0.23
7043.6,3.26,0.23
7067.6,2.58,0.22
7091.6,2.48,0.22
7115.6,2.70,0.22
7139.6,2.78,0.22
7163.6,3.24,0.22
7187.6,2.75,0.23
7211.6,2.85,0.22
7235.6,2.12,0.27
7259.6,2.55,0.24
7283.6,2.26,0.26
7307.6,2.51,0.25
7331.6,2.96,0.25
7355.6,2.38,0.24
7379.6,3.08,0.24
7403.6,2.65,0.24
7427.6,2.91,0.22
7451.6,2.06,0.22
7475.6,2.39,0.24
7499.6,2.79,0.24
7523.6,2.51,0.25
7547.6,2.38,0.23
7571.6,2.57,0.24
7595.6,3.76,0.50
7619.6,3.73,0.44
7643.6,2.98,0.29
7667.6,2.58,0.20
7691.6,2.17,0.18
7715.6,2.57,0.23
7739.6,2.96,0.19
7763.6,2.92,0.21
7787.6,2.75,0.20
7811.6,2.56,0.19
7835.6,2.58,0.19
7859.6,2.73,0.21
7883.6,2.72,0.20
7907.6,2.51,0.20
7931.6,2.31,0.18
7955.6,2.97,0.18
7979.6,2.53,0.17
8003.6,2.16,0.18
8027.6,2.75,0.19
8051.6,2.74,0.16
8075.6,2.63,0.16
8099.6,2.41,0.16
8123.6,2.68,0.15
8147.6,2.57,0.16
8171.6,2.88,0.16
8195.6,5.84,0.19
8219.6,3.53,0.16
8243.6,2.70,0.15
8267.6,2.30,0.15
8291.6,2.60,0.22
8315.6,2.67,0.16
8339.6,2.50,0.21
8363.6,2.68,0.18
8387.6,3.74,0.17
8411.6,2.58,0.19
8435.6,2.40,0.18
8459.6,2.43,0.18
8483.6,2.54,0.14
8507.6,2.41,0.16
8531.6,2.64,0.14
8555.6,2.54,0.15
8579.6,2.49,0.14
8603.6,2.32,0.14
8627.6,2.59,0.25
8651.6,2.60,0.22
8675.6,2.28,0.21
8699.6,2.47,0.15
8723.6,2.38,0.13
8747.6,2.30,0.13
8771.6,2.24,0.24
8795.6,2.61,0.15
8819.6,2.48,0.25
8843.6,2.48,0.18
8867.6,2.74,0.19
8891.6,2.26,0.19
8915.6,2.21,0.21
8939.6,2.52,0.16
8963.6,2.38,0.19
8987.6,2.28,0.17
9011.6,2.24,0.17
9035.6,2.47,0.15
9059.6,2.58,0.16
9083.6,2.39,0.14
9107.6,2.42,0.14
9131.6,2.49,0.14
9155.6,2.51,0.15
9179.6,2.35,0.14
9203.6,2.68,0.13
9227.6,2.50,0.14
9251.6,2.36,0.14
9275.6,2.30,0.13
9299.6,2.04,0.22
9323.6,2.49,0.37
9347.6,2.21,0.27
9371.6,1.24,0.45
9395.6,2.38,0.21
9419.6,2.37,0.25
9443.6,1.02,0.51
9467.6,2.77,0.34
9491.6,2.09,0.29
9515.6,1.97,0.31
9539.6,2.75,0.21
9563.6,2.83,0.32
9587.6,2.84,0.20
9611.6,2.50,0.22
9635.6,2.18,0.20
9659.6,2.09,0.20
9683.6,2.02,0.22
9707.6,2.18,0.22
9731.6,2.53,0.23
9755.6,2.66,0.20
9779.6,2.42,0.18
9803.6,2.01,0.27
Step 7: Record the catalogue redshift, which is 0.25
